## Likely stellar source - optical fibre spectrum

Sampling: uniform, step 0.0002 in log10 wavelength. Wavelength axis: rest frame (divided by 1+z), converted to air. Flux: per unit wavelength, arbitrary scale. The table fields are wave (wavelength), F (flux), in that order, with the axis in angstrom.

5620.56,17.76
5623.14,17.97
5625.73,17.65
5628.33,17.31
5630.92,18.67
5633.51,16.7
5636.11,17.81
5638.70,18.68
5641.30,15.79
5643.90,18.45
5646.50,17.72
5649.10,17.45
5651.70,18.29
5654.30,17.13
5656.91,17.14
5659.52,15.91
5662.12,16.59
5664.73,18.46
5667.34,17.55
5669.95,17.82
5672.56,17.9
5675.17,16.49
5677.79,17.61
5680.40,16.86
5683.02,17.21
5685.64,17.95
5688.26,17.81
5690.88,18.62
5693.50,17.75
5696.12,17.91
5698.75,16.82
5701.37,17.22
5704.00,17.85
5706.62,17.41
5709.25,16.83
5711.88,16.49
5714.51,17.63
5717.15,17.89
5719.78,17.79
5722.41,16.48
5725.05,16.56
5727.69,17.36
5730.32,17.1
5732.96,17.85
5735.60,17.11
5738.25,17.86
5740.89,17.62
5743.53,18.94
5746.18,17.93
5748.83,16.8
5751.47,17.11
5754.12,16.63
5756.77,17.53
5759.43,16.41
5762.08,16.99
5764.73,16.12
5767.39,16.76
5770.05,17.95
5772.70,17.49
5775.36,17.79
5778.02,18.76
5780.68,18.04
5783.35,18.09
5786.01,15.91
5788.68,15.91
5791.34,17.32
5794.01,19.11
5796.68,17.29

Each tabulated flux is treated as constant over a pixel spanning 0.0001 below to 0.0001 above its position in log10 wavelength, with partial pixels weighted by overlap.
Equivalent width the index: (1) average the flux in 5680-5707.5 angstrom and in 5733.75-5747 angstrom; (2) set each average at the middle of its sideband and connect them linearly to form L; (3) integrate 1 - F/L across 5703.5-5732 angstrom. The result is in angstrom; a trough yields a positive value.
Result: 0.9 angstrom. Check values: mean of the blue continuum 17.6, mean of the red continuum 17.9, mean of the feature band 17.2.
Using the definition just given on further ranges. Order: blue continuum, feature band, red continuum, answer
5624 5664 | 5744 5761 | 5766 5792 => 0.2 angstrom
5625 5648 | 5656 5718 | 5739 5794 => 0.4 angstrom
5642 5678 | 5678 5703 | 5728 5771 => -0.3 angstrom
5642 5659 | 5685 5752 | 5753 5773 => -1.2 angstrom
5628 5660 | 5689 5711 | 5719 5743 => -0.2 angstrom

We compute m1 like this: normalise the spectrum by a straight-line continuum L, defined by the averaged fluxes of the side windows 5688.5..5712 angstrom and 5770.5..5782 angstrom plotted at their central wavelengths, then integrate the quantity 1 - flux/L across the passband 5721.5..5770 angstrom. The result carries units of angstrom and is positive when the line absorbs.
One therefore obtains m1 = 1.7 angstrom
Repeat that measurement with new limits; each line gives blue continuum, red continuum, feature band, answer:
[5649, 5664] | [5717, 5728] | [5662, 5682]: -0.4 angstrom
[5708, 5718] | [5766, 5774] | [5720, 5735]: 0.1 angstrom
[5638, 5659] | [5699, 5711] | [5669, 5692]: -0.3 angstrom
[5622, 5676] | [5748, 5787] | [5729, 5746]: -0.4 angstrom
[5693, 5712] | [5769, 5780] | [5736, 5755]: 0.2 angstrom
